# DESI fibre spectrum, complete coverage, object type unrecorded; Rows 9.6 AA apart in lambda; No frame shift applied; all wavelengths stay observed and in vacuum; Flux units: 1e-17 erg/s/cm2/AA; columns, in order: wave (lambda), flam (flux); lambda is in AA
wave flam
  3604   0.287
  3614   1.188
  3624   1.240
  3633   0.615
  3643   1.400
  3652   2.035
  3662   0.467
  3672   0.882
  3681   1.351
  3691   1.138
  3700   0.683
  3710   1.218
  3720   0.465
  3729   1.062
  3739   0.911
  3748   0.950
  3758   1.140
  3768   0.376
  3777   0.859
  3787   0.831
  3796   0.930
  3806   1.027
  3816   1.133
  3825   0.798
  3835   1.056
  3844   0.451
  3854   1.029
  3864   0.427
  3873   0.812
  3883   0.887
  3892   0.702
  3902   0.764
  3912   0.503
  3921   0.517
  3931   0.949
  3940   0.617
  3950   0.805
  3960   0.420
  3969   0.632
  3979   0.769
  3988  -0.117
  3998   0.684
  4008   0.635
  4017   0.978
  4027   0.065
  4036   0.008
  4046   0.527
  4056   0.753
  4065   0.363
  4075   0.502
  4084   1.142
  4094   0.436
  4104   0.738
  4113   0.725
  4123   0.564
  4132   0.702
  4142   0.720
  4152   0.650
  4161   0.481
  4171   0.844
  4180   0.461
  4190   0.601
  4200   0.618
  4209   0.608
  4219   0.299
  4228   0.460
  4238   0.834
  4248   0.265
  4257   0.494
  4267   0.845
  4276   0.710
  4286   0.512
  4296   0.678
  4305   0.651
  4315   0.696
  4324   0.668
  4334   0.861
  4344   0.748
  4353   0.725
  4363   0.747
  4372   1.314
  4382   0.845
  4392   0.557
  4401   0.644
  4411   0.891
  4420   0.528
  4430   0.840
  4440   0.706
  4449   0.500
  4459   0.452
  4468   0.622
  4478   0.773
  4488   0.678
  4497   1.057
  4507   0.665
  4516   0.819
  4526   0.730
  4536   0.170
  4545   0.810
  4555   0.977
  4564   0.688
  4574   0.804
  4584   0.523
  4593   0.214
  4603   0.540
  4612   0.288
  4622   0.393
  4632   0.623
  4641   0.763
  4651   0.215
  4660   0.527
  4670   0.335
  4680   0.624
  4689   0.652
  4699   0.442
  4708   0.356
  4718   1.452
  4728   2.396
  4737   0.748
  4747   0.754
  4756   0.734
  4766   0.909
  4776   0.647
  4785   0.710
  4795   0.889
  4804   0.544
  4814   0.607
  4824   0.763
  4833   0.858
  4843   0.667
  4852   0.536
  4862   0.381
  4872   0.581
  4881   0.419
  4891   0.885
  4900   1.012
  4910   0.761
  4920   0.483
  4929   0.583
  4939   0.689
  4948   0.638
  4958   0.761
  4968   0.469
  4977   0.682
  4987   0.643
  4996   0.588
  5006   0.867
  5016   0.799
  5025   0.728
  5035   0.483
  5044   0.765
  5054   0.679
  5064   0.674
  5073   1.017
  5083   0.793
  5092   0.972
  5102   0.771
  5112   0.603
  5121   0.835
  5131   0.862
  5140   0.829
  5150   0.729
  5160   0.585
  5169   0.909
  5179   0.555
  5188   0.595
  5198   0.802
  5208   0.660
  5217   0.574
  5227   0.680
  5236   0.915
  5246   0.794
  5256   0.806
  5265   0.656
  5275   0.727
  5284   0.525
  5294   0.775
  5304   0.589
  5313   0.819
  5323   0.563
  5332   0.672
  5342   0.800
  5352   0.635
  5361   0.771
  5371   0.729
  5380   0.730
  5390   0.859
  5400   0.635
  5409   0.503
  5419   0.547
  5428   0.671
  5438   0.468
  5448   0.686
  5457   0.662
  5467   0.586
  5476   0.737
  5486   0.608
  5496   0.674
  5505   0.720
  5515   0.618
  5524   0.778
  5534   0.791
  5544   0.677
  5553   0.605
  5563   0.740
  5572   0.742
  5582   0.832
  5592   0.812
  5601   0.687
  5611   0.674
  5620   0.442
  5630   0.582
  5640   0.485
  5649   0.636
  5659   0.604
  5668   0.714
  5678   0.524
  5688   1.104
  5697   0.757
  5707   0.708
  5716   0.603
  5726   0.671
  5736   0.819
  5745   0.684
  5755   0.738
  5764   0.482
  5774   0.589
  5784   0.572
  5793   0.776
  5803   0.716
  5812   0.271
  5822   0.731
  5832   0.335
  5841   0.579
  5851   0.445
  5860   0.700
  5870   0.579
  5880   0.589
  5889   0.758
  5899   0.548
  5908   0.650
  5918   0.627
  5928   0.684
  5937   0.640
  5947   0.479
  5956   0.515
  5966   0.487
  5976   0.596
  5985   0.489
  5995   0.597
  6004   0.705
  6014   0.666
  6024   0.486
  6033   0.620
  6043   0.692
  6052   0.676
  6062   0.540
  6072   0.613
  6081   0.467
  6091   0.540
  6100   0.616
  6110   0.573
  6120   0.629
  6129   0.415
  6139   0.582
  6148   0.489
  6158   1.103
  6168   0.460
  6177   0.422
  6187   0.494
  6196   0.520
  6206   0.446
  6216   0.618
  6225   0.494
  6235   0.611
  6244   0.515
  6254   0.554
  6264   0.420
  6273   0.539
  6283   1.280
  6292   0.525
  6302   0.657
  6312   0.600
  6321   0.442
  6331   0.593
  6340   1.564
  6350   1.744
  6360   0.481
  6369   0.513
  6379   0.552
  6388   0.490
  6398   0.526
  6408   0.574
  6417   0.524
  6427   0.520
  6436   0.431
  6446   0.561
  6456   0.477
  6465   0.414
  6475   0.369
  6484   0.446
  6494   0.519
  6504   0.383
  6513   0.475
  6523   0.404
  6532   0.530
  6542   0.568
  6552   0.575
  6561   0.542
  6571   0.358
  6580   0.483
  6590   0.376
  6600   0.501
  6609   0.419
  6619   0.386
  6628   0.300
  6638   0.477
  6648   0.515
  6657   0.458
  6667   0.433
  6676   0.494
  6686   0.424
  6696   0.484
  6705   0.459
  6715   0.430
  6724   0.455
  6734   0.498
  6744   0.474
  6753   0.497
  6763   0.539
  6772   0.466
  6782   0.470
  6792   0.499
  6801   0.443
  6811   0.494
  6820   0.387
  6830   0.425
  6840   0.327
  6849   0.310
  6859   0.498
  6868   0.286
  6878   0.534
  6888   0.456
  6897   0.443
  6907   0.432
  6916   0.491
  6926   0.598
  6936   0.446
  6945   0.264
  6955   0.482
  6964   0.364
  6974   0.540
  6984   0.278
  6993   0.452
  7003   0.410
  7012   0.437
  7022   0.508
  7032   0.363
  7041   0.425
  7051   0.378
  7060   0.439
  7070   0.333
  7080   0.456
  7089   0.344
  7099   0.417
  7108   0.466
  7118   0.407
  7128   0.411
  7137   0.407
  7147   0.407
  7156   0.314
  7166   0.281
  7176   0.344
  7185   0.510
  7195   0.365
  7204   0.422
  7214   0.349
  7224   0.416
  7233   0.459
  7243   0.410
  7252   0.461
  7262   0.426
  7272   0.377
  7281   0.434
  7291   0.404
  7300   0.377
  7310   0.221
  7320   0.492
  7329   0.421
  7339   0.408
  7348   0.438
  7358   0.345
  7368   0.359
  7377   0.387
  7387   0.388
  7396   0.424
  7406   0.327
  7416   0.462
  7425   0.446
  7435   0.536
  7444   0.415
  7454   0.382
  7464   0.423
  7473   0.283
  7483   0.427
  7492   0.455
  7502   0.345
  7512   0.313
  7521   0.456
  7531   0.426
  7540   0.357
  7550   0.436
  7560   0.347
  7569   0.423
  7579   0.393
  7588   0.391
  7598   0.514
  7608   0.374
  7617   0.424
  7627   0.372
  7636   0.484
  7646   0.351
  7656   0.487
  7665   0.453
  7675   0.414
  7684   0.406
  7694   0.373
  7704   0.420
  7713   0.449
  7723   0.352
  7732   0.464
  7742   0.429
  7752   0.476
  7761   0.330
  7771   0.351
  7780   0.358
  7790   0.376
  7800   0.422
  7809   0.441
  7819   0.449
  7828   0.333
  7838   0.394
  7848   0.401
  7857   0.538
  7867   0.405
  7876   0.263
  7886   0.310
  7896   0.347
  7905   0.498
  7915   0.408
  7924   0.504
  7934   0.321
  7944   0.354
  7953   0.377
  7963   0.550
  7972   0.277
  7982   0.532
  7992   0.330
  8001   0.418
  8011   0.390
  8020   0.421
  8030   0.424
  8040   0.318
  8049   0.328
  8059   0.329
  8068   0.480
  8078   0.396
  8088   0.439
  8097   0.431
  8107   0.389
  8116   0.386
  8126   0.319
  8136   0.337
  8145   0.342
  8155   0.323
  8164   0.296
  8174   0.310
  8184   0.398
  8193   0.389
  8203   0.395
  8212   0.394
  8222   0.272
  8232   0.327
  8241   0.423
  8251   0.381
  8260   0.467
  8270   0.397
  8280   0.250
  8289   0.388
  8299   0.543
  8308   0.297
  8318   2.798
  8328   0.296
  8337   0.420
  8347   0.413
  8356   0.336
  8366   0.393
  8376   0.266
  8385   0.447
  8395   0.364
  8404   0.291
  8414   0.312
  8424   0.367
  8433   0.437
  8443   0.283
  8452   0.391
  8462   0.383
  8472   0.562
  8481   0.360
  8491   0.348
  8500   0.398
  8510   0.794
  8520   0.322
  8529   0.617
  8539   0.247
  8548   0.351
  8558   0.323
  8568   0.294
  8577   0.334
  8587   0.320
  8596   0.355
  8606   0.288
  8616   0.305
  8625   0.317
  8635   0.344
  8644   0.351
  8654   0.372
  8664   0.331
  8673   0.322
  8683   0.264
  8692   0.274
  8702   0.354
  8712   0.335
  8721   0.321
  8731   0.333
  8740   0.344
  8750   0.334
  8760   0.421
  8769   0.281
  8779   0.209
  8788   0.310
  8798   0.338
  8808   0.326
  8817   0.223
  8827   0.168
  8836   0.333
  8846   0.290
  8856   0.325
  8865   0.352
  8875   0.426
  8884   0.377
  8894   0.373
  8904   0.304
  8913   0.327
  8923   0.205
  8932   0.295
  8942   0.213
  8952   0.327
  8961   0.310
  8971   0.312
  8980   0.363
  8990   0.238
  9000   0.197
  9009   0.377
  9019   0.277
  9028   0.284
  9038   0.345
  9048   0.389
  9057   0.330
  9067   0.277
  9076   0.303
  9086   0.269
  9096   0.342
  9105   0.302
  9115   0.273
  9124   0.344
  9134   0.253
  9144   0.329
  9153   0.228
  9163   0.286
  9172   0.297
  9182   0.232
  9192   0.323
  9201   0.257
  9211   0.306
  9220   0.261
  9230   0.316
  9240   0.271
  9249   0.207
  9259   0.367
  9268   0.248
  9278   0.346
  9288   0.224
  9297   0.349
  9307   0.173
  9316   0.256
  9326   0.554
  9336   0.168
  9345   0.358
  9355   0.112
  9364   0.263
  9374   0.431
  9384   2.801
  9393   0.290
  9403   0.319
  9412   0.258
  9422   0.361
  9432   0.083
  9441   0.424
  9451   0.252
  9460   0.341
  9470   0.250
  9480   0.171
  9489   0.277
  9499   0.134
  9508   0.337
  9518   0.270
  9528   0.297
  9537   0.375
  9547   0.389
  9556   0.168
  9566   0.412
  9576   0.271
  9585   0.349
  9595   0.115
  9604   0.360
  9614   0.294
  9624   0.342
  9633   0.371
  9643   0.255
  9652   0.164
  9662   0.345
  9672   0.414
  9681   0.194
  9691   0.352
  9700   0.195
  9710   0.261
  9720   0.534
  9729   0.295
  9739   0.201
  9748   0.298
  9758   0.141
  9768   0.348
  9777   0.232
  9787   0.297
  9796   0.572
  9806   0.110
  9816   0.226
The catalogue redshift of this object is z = 0.27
